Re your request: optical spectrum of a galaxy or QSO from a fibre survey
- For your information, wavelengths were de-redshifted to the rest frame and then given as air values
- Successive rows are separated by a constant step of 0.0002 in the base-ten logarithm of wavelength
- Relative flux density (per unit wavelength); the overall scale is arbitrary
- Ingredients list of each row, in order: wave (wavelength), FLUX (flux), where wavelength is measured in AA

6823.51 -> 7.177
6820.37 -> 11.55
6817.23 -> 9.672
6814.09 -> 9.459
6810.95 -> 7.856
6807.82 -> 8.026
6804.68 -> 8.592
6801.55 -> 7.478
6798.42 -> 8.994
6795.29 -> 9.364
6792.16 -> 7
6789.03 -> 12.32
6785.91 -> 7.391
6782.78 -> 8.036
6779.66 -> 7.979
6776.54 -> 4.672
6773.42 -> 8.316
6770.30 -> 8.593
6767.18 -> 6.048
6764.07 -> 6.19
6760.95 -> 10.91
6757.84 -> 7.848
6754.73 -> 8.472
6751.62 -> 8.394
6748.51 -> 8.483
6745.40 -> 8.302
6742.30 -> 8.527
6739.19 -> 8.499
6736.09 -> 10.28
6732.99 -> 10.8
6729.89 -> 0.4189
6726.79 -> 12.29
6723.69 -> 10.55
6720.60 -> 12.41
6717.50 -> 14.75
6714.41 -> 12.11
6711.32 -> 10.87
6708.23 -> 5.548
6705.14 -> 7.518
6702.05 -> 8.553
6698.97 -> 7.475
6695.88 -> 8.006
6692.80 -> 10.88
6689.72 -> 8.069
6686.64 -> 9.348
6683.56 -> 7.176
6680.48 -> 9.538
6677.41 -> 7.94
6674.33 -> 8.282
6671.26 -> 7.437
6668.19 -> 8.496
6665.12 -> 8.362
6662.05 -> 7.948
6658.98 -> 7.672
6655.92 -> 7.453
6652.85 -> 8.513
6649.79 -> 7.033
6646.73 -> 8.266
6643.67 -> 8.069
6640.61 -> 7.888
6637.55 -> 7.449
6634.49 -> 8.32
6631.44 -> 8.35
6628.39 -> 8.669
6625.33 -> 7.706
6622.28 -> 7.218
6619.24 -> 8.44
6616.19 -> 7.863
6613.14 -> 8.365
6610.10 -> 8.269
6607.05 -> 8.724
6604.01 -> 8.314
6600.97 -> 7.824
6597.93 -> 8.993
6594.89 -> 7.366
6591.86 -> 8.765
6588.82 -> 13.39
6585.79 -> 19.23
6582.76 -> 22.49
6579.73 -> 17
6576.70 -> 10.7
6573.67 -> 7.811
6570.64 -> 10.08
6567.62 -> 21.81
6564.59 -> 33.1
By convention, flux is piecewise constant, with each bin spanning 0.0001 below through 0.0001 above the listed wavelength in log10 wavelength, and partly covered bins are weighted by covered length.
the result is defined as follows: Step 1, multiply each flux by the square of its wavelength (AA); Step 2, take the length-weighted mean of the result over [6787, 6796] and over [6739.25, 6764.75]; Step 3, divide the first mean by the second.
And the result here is 1.13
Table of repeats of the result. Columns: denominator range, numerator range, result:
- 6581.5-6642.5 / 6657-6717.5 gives 0.92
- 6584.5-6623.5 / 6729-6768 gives 0.90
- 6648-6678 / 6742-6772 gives 1.06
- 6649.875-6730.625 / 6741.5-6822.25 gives 0.98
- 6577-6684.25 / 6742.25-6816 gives 0.93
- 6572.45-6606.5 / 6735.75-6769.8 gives 0.73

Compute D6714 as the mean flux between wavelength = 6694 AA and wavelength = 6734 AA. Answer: 9.32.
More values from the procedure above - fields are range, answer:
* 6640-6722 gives 8.73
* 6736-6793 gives 8.19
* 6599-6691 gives 8.1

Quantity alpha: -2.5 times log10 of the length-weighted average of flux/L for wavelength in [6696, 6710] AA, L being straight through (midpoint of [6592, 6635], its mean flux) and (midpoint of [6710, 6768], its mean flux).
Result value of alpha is 0.21 mag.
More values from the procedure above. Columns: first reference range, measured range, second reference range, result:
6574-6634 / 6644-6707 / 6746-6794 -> 0.142 mag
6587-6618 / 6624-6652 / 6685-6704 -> 0.107 mag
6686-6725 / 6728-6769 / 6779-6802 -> 0.151 mag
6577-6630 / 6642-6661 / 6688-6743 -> 0.264 mag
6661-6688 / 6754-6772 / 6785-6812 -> 0.068 mag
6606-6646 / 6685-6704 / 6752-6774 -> -0.079 mag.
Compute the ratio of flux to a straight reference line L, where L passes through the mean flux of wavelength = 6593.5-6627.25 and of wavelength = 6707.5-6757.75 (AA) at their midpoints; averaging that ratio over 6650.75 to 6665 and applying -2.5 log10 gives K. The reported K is 0.09 mag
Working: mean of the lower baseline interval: 8.11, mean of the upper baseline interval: 9.43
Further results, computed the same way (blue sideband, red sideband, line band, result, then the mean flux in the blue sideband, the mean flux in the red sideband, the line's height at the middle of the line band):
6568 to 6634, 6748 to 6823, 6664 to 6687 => 0.16 mag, 10.4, 8.38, 9.6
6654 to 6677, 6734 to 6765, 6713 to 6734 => -0.23 mag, 7.96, 8.68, 8.45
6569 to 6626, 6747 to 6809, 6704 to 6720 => -0.15 mag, 10.5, 8.16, 9.02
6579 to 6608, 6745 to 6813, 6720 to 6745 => 0.01 mag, 12.1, 8.15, 9.16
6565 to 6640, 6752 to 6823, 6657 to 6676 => 0.24 mag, 10.8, 8.38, 9.99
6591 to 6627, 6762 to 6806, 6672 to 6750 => -0.13 mag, 8.14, 7.96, 8.04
